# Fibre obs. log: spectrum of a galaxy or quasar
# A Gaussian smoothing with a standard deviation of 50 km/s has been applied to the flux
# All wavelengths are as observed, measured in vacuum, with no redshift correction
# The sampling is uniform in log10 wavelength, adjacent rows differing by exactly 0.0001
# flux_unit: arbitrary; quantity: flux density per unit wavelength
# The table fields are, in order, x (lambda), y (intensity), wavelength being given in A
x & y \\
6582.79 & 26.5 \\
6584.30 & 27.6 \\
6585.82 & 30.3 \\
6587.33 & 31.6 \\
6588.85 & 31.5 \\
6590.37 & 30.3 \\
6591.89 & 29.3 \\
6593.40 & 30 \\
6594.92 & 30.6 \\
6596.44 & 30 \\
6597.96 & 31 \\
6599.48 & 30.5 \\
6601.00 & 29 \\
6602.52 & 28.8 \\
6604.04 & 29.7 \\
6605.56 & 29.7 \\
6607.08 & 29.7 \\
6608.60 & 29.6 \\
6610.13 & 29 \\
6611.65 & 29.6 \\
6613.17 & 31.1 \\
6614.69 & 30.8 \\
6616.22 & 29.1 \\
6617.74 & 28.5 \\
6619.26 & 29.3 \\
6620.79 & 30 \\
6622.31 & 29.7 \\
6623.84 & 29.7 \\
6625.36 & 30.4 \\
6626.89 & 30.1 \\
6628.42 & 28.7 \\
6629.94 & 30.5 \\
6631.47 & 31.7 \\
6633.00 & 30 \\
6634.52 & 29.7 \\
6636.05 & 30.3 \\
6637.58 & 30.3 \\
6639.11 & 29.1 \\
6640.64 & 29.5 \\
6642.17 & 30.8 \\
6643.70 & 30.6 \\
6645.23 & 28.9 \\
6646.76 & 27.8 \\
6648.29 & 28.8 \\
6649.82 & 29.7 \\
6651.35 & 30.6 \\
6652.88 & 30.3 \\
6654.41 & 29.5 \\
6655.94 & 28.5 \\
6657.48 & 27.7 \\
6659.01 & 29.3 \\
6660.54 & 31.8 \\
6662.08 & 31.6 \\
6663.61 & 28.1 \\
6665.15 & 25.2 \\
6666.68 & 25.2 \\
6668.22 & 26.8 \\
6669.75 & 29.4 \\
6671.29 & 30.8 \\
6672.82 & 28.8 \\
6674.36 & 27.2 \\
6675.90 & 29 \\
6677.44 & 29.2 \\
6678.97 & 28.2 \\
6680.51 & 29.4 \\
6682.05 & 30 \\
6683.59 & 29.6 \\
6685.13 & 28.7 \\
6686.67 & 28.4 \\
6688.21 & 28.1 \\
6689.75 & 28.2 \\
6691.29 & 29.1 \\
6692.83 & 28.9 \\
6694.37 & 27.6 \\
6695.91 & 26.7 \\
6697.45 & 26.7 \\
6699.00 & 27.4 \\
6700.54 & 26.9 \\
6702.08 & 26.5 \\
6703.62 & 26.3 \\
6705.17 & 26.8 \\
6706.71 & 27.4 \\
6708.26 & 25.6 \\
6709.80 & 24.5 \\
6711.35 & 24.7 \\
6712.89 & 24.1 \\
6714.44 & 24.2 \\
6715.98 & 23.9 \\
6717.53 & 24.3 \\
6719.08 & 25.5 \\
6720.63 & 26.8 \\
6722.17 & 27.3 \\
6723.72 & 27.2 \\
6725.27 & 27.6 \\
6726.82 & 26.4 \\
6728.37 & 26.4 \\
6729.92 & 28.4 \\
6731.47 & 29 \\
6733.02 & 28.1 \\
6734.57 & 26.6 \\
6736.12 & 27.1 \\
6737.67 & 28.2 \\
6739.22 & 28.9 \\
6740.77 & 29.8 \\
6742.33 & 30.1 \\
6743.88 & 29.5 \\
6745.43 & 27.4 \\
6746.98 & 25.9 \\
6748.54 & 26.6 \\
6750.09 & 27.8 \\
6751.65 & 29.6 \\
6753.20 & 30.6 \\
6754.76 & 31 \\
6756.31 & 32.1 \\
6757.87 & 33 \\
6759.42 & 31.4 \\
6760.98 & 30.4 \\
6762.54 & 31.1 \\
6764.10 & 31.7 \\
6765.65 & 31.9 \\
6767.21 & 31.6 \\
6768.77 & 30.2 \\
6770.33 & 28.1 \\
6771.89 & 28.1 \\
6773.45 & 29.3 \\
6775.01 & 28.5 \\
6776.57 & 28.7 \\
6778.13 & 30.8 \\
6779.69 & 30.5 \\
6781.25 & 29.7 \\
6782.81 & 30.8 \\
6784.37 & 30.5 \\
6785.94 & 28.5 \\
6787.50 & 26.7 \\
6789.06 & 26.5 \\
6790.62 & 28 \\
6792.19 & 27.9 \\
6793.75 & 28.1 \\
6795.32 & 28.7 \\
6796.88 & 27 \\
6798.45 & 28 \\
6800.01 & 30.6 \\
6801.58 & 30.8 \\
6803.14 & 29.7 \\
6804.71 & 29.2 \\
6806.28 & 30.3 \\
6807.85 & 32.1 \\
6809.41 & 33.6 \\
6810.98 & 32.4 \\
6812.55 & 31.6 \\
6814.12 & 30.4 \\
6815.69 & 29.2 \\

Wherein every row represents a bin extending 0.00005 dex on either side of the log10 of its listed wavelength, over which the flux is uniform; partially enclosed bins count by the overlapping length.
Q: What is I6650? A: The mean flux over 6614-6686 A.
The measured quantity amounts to 29.3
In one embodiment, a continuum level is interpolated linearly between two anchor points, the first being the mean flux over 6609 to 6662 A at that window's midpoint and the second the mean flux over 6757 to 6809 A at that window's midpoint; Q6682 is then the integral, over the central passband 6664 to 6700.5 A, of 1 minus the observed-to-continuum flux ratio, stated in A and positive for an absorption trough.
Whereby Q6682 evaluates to 1.9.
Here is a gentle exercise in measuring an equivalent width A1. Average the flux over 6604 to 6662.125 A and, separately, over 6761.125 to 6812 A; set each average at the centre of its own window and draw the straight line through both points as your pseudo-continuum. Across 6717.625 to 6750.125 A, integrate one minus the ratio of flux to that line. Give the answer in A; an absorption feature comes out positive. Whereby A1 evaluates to 2.34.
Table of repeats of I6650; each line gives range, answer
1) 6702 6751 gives 26.9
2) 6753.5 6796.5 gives 29.8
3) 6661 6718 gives 27.4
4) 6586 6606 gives 30.2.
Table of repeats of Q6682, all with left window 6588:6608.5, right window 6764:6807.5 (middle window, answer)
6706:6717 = 1.74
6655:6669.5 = 0.71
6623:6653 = -0.02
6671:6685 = 0.30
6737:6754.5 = 0.47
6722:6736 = 0.98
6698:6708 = 0.94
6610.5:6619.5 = 0.06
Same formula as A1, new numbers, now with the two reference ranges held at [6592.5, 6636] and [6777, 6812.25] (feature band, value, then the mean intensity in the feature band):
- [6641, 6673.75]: 0.83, 29.1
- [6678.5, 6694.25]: 0.50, 28.8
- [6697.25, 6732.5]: 4.10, 26.3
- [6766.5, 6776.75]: 0.14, 29.2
